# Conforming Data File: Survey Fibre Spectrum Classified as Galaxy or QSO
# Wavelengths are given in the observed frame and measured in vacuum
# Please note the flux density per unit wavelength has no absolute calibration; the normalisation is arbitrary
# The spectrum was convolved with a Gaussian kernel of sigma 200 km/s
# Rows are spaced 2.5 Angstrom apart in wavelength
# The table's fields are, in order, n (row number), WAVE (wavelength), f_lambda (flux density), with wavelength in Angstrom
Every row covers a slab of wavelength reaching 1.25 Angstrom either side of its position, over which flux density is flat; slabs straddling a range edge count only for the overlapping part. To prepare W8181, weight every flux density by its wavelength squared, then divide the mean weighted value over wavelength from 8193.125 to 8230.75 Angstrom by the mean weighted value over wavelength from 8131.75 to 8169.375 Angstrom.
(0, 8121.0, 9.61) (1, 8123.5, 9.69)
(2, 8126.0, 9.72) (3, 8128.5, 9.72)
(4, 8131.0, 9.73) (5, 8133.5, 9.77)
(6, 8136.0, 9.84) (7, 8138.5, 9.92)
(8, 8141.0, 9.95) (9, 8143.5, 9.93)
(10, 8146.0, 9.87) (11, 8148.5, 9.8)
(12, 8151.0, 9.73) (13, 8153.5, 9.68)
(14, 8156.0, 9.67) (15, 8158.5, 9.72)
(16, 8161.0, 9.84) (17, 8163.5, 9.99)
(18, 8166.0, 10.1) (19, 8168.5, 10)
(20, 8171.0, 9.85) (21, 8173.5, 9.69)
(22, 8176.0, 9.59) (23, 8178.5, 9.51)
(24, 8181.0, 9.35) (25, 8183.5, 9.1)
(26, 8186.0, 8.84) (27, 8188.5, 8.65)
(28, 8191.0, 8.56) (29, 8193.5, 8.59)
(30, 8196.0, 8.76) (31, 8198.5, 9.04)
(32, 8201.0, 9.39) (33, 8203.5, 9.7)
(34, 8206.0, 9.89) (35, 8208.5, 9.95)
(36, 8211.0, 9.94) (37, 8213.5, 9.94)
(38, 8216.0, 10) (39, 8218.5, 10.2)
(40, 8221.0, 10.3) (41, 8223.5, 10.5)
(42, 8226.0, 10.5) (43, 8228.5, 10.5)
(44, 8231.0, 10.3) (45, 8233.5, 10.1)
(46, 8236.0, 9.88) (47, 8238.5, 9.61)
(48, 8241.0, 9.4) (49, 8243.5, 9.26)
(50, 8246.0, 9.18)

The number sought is 1.0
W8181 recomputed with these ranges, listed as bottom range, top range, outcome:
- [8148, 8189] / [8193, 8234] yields 1.04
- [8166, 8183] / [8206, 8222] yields 1.05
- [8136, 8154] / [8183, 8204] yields 0.92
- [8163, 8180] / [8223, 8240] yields 1.05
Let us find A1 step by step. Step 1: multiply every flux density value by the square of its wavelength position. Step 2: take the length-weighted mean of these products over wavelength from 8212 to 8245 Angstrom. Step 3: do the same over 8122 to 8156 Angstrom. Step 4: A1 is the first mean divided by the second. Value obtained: 1.05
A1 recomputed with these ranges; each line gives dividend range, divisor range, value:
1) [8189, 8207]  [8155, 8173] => 0.93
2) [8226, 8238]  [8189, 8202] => 1.16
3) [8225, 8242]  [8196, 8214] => 1.05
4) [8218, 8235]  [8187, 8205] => 1.16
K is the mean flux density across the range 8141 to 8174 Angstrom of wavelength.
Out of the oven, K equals 9.84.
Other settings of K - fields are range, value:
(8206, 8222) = 10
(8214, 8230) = 10.3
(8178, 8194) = 8.93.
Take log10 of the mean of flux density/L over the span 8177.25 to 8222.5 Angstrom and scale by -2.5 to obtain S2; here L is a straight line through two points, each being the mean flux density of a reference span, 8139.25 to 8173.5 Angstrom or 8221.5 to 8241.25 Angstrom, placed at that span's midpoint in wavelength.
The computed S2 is 0.07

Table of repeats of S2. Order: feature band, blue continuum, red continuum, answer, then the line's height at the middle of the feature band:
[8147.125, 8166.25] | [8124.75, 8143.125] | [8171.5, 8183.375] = -0.02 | 9.66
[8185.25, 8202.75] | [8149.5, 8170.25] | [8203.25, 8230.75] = 0.13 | 10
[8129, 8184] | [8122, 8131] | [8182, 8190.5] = -0.06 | 9.28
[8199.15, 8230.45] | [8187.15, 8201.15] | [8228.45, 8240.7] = -0.07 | 9.4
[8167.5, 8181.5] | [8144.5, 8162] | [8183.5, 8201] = -0.05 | 9.24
